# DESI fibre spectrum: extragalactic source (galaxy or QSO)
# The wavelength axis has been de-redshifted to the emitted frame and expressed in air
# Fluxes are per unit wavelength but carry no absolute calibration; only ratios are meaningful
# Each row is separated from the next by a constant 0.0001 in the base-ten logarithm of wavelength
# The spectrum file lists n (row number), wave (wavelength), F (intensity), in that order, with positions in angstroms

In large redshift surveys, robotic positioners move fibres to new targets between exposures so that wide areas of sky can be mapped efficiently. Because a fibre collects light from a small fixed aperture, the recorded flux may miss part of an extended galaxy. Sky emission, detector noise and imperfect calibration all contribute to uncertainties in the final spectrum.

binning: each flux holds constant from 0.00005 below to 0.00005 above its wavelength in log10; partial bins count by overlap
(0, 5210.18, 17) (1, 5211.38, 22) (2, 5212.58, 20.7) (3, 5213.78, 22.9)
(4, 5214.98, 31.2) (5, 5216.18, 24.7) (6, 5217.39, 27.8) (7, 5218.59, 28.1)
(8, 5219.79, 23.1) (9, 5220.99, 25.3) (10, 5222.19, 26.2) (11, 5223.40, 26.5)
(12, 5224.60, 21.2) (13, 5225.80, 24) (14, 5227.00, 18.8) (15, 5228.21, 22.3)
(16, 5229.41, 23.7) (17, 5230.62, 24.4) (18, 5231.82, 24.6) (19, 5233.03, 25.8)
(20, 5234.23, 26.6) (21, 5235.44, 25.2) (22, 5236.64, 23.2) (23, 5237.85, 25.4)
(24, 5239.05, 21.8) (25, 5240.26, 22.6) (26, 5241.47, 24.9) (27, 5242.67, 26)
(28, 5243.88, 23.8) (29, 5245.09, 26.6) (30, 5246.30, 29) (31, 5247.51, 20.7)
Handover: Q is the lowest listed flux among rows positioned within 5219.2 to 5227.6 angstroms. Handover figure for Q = 18.8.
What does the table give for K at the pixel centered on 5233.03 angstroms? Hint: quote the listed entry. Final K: 25.8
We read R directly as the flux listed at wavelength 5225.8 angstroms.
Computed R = 24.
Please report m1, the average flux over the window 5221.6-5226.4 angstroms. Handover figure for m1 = 24.5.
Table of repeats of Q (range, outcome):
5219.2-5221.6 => 23.1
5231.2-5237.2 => 23.2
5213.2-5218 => 22.9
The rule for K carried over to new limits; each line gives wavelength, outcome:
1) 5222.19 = 26.2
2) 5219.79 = 23.1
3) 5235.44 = 25.2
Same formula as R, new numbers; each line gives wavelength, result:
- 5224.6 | 21.2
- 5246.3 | 29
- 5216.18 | 24.7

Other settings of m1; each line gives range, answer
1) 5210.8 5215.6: 24.2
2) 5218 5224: 25.8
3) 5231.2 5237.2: 25.1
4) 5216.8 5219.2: 28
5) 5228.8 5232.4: 24.2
